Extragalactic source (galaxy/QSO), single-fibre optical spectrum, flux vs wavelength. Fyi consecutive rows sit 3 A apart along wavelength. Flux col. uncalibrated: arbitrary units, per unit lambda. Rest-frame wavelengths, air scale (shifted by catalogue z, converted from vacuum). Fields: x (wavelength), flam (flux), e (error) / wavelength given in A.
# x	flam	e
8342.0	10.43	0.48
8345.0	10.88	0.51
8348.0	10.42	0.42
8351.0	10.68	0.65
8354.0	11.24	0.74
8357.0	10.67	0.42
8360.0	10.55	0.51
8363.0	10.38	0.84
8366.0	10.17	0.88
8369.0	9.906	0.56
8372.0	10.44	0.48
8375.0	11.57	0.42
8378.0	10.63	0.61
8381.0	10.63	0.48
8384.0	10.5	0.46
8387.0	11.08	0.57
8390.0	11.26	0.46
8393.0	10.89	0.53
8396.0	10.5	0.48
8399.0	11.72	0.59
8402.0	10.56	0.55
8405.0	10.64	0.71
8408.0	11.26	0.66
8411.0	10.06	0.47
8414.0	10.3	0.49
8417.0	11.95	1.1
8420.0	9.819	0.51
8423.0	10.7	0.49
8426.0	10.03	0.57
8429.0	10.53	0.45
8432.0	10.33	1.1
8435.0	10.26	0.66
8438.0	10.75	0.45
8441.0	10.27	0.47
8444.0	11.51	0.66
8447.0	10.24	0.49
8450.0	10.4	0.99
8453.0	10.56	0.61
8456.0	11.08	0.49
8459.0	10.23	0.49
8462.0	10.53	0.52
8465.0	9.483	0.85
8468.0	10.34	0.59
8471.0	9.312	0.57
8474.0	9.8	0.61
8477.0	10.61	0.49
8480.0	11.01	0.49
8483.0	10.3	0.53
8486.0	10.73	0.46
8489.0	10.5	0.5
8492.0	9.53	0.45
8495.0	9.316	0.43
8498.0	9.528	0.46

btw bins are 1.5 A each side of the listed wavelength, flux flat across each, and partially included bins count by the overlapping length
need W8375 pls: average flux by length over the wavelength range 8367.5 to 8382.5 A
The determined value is 10.6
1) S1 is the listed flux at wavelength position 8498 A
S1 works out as 9.528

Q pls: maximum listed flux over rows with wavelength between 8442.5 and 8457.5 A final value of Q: 11.51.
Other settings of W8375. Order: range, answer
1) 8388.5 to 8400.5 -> 11.1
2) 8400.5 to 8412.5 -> 10.6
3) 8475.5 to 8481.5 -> 10.8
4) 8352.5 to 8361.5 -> 10.8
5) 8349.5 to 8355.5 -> 11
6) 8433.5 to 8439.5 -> 10.5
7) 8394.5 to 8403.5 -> 10.9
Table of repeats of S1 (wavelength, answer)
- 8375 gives 11.57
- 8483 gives 10.3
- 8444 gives 11.51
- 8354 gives 11.24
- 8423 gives 10.7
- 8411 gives 10.06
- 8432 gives 10.33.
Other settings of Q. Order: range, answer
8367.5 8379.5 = 11.57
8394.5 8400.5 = 11.72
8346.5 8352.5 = 10.68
